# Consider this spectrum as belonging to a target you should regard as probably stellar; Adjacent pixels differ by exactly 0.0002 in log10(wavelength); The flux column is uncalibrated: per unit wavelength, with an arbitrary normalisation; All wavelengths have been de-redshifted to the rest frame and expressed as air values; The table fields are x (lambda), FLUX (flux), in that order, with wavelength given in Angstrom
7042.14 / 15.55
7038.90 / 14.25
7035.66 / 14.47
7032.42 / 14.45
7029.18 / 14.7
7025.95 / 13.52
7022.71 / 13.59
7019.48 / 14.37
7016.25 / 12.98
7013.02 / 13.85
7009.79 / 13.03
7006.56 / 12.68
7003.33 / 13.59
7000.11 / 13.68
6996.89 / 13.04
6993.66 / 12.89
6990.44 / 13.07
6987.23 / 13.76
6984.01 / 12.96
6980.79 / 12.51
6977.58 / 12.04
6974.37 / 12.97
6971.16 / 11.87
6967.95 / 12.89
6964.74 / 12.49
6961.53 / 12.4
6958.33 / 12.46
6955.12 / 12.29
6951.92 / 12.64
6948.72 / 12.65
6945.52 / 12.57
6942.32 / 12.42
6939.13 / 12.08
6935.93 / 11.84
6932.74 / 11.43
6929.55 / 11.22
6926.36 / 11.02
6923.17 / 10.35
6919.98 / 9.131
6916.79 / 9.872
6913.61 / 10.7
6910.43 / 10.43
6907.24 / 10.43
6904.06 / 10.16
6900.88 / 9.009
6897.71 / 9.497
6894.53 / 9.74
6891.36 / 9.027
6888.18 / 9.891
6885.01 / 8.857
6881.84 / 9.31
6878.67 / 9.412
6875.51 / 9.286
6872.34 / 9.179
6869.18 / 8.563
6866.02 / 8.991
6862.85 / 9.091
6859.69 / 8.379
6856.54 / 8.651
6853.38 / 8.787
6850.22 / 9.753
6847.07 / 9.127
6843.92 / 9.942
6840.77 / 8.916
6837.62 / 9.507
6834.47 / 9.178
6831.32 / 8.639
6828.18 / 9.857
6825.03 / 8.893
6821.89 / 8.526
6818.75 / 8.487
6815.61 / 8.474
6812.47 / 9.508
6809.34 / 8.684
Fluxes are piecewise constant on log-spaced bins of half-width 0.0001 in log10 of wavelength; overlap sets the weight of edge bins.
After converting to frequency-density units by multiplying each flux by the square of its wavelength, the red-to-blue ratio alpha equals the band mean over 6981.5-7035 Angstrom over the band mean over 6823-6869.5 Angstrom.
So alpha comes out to 1.6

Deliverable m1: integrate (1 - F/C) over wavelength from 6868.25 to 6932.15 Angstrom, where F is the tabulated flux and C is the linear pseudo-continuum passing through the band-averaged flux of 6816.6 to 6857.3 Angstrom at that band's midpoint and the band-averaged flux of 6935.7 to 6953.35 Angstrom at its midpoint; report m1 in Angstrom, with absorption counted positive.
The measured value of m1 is 7.2 Angstrom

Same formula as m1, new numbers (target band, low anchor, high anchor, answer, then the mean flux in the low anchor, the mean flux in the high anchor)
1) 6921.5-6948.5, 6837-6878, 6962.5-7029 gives -0.7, 9.09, 13.1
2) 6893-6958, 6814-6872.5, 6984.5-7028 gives 1.3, 8.99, 13.4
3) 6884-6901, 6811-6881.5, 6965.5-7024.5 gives 1.5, 9.06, 13.1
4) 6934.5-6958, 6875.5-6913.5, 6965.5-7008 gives -1.8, 9.64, 12.9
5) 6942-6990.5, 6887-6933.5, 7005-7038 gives -2.7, 10.1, 13.8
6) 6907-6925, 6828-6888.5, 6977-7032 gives 1.1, 9.14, 13.4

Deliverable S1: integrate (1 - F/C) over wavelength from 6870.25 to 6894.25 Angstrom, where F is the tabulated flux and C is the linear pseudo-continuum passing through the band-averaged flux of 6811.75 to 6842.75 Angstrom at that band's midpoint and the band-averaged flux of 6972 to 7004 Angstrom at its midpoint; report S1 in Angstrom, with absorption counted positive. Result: 2.50 Angstrom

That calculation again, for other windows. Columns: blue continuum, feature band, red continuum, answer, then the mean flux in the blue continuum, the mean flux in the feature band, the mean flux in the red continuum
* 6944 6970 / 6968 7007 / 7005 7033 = 0.5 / 12.5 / 12.9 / 13.7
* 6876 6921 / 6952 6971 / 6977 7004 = -0.7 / 9.67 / 12.5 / 13.1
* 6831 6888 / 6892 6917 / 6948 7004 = 1.4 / 9.12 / 9.95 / 12.8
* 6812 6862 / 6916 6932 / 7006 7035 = 1.2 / 9.03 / 10.4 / 13.7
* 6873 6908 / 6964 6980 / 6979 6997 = 0.0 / 9.48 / 12.5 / 13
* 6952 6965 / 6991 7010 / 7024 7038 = 0.5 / 12.4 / 13.2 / 14.3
